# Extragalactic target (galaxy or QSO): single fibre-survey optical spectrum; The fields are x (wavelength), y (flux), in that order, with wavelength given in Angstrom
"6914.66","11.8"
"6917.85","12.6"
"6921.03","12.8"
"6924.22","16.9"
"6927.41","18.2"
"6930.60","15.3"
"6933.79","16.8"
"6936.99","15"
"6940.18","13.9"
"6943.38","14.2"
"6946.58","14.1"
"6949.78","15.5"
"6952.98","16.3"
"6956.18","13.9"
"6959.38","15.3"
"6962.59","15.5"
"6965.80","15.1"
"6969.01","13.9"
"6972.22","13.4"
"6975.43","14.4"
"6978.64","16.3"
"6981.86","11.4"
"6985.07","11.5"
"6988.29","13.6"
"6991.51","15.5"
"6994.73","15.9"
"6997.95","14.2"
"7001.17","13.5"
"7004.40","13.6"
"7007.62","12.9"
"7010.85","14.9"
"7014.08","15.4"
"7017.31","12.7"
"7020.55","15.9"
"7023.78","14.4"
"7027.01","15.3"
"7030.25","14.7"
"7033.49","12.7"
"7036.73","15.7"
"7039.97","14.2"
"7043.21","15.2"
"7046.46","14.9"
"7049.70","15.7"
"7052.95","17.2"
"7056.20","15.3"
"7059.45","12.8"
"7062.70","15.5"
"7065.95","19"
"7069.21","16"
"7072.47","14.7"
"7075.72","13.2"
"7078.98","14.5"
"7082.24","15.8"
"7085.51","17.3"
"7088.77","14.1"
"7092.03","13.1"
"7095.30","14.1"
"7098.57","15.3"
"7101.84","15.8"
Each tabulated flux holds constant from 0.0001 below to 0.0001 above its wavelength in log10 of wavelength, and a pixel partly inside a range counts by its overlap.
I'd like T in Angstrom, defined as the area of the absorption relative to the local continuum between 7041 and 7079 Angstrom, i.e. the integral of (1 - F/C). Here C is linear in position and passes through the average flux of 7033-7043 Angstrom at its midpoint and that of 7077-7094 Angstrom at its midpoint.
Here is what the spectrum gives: -1.7 Angstrom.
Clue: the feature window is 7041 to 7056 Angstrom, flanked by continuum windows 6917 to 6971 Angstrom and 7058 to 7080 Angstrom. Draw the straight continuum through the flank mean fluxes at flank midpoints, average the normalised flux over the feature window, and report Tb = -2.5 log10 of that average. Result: -0.037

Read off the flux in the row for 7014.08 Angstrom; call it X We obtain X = 15.4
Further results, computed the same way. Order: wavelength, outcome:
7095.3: 14.1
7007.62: 12.9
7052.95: 17.2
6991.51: 15.5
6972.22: 13.4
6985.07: 11.5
